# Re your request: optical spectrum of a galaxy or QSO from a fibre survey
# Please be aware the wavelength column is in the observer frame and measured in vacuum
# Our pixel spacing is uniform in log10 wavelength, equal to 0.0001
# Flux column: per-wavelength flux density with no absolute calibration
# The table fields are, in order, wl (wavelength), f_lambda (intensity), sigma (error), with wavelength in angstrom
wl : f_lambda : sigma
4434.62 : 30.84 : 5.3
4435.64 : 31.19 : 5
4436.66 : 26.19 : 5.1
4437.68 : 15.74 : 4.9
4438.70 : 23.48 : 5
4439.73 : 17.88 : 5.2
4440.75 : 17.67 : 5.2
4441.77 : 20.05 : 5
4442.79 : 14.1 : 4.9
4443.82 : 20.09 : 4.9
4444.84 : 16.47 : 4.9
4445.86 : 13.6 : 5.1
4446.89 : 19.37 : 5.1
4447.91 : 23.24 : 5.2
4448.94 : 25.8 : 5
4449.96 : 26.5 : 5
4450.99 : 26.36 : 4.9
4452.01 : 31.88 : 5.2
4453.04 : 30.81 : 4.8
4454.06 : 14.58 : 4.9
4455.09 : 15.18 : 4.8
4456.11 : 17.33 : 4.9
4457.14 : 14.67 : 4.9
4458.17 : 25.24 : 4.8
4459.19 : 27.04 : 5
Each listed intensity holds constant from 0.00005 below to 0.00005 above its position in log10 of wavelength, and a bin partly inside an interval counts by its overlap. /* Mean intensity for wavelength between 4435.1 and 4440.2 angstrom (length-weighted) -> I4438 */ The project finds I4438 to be 23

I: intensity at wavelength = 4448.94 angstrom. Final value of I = 25.8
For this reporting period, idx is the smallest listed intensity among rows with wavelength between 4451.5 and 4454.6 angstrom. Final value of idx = 14.58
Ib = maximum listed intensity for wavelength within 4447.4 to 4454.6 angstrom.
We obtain 31.88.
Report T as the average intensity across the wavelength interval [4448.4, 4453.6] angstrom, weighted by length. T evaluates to 28.1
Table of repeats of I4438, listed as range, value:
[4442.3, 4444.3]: 17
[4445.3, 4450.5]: 21.7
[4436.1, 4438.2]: 21.3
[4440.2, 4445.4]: 17.7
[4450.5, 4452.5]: 29.2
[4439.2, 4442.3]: 18.5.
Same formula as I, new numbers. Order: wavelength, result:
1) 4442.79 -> 14.1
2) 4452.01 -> 31.88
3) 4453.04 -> 30.81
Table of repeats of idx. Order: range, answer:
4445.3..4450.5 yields 13.6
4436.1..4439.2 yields 15.74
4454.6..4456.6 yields 15.18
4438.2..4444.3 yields 14.1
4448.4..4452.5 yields 25.8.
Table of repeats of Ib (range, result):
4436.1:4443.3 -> 26.19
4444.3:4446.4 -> 16.47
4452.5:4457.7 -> 30.81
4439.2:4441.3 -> 17.88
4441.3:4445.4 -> 20.09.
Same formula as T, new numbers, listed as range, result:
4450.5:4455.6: 23.8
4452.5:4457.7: 18.6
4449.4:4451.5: 26.4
